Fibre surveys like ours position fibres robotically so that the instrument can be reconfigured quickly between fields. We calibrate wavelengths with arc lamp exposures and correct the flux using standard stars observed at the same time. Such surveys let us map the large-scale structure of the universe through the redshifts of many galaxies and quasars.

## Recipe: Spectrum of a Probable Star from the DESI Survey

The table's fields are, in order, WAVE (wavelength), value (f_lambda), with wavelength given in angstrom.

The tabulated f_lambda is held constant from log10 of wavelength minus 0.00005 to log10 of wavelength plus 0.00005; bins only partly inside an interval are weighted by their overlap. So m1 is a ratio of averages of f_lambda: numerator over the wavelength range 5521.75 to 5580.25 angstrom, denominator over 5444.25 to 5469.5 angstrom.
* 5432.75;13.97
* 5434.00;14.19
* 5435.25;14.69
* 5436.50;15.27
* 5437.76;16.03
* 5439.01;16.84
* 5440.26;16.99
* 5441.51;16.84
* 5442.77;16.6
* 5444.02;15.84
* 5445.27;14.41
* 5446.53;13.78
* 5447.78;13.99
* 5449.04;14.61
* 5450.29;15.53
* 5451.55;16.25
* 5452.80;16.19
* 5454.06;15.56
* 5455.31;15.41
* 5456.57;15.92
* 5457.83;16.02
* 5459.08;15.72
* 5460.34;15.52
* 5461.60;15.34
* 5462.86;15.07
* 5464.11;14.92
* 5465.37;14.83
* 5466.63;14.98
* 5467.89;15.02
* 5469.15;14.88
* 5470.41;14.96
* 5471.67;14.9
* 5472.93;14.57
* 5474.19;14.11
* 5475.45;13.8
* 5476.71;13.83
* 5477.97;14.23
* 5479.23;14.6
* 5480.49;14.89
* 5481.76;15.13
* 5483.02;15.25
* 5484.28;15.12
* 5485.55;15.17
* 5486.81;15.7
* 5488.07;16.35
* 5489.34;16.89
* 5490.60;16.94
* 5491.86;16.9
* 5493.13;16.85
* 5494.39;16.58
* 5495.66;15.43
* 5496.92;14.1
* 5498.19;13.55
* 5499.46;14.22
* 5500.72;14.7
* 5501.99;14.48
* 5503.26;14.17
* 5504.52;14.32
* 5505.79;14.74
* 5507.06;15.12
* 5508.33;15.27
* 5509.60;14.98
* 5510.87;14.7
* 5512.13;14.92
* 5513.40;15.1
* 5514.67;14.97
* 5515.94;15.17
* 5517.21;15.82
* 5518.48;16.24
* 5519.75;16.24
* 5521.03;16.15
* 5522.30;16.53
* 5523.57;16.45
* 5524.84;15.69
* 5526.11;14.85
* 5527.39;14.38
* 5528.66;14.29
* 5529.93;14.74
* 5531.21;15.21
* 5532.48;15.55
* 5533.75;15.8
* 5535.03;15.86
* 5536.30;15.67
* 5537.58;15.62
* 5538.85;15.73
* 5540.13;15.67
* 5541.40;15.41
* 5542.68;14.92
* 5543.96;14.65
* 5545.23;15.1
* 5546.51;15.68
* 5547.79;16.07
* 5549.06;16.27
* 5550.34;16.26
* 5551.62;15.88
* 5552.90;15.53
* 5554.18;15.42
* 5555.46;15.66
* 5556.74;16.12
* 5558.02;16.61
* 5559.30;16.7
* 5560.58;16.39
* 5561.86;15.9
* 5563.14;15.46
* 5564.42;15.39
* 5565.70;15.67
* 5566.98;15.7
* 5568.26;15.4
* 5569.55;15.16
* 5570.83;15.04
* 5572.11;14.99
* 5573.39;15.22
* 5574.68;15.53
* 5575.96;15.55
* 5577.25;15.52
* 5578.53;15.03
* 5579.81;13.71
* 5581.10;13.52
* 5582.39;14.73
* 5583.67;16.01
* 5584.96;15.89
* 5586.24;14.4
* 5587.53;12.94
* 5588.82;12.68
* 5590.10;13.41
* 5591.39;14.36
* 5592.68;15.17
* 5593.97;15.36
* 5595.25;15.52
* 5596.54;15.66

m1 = 1.02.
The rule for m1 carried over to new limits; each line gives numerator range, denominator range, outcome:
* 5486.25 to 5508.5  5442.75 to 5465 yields 1.00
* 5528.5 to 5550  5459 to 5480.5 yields 1.05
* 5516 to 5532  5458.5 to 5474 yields 1.03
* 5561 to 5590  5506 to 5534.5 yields 0.97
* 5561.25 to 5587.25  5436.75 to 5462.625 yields 0.97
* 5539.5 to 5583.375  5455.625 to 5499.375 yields 1.02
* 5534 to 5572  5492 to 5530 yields 1.03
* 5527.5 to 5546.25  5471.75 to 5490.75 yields 1.02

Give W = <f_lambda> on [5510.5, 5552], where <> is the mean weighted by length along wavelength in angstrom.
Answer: 15.5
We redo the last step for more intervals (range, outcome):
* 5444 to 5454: 15.1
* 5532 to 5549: 15.5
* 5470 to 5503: 15.1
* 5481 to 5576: 15.5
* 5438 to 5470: 15.5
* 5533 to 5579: 15.6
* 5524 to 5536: 15.2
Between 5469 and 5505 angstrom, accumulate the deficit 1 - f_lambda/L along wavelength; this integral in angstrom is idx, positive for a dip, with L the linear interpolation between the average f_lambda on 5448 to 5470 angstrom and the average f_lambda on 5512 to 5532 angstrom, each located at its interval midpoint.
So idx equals 0.78 angstrom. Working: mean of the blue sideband 15.4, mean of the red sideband 15.4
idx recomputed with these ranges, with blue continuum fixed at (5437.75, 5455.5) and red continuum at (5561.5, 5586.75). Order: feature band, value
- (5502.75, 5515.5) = 0.5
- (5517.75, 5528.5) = -0.3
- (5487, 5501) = -0.2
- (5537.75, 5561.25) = -0.8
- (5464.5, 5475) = 0.5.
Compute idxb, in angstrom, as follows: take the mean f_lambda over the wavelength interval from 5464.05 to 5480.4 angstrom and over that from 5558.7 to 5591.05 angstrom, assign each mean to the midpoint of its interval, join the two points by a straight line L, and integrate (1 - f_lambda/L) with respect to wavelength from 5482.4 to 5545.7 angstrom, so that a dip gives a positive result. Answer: -2.6 angstrom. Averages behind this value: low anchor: 14.6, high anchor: 15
